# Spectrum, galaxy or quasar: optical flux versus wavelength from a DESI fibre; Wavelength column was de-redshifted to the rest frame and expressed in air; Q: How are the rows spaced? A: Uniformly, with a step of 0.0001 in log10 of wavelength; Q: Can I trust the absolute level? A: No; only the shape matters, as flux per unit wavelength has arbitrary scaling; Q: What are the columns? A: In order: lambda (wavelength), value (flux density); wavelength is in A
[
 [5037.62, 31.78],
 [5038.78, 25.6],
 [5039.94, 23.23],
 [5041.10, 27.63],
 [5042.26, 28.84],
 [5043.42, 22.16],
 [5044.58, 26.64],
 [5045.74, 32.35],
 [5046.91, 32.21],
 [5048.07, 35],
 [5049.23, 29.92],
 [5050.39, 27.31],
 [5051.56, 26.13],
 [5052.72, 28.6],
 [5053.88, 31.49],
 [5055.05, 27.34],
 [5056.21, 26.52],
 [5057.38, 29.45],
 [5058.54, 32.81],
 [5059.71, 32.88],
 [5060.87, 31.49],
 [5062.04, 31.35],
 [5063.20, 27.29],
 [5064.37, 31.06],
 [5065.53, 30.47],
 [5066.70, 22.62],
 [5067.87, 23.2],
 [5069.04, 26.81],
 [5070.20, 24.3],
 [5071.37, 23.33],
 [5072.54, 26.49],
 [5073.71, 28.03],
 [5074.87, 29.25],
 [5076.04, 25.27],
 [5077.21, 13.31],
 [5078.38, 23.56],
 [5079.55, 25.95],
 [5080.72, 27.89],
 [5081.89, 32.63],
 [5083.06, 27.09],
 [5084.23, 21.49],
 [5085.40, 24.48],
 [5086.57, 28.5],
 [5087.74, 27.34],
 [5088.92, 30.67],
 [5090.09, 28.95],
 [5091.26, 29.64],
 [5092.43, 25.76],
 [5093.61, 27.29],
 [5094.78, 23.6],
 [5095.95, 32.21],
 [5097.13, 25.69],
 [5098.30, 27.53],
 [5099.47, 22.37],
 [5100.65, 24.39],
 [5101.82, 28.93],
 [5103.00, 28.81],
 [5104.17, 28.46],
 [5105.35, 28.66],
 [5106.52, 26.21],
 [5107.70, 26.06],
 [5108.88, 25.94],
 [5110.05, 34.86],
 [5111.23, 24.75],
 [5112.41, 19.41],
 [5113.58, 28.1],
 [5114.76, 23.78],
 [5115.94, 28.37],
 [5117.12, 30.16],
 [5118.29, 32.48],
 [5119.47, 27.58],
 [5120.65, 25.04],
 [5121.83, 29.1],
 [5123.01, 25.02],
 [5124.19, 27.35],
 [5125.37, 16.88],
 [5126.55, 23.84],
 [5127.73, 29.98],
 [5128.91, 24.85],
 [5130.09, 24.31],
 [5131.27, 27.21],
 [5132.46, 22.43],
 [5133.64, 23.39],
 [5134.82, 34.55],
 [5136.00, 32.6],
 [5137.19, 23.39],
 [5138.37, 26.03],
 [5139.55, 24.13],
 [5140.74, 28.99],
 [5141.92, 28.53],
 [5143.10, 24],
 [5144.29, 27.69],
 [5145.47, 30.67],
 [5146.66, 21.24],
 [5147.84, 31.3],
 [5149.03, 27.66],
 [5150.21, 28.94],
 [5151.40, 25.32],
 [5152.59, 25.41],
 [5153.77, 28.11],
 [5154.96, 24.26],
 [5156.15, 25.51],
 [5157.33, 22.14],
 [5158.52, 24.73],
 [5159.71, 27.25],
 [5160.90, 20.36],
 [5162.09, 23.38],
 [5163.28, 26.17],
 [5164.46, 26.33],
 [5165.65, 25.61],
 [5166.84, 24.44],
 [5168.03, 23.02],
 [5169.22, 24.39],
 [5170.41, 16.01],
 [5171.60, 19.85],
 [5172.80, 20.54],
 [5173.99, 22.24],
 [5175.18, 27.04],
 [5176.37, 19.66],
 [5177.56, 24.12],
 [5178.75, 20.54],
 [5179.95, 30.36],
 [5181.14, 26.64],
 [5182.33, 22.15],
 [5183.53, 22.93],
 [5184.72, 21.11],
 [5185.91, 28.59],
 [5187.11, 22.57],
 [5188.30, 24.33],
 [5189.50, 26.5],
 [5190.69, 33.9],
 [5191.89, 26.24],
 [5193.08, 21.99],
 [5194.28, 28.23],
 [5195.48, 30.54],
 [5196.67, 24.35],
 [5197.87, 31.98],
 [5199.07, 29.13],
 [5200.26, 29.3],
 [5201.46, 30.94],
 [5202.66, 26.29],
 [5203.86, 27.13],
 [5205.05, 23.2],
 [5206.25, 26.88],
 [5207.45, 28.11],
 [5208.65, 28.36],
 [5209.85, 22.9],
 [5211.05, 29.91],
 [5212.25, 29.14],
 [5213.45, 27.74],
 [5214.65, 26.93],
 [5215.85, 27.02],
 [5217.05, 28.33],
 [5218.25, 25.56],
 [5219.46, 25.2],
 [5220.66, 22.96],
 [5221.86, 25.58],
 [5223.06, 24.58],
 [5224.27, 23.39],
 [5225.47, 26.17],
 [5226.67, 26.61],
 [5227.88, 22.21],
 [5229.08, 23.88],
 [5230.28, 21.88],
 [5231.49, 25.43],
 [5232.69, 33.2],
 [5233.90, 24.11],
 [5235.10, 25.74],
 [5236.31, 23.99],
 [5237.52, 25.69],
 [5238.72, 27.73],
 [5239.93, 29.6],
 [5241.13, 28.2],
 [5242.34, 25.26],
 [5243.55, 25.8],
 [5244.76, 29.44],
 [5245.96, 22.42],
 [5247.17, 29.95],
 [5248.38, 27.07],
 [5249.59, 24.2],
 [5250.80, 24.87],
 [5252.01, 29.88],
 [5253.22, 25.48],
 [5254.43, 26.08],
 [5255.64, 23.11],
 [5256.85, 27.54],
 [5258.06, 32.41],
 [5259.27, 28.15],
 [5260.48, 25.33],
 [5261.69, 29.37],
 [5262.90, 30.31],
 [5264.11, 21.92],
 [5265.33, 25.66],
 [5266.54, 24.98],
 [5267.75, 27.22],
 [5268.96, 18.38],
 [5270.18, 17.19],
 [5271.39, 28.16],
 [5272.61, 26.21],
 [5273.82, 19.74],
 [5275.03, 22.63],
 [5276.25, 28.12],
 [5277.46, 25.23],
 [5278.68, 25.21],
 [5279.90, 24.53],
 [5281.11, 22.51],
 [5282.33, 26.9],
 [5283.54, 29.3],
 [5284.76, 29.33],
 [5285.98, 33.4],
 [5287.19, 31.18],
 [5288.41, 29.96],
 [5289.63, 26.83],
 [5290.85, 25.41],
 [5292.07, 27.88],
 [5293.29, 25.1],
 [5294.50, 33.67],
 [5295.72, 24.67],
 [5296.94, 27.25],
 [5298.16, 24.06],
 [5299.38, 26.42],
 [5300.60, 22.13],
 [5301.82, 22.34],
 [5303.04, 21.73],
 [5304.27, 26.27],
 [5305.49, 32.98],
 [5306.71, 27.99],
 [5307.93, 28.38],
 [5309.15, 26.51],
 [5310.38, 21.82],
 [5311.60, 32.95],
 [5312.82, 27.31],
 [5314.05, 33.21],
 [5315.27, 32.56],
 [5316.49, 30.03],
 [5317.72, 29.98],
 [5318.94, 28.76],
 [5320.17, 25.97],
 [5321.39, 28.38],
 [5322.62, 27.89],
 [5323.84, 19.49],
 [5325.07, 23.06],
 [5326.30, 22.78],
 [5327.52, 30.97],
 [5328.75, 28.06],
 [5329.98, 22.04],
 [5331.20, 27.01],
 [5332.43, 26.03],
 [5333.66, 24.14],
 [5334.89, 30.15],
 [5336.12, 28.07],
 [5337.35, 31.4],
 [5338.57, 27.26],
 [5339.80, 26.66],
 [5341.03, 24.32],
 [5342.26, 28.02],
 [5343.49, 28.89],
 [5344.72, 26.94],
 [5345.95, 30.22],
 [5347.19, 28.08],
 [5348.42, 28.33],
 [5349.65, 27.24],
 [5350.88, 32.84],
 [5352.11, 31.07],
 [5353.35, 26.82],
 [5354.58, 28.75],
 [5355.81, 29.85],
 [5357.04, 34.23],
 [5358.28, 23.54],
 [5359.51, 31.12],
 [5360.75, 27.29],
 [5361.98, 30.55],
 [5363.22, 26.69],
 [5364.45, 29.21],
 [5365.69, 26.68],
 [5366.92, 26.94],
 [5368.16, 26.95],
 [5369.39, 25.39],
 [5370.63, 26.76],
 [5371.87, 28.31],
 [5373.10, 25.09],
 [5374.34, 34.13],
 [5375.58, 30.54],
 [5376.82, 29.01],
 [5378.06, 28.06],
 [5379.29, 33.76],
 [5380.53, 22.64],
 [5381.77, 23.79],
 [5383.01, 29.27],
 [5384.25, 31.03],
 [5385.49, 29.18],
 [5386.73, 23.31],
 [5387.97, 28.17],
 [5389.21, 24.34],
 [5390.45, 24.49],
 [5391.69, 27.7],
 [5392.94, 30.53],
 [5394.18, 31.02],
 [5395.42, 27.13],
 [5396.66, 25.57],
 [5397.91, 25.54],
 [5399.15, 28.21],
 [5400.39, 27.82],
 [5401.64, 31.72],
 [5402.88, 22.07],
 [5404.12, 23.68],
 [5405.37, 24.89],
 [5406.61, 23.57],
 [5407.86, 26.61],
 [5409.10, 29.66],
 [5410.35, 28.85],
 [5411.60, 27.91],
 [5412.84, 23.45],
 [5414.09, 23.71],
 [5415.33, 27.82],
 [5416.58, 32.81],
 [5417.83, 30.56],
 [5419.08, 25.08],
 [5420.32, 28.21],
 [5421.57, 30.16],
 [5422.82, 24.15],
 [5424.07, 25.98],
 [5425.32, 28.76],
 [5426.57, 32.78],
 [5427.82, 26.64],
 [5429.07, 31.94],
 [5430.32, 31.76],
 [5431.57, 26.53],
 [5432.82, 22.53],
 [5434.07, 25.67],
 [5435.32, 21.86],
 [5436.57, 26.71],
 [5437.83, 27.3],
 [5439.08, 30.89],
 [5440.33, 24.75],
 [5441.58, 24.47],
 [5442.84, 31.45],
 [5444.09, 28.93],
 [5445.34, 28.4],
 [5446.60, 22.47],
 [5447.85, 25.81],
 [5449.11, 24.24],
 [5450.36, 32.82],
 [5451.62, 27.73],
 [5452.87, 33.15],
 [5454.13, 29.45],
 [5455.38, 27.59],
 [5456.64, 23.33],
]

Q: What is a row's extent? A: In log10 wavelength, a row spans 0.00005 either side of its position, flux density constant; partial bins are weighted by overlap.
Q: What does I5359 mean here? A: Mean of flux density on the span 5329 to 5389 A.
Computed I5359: 28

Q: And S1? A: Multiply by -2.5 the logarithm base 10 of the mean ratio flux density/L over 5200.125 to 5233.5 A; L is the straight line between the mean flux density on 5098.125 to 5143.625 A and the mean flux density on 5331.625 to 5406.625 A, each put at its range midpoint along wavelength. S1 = 0.03 mag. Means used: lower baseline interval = 26.6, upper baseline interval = 27.8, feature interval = 26.3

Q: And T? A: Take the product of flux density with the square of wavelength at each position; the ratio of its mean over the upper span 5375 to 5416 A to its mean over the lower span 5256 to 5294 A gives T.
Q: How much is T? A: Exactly 1.1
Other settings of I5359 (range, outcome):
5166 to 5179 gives 22.1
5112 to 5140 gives 26.3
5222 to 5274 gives 25.8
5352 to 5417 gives 27.6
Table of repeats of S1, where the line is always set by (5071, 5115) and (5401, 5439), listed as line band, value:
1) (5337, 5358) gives -0.07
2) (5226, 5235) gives 0.06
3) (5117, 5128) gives 0.00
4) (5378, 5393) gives -0.01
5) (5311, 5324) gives -0.08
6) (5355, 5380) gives -0.06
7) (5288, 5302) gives 0.02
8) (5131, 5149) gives -0.02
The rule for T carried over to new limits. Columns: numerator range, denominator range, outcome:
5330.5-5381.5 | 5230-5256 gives 1.12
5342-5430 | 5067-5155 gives 1.17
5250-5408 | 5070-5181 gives 1.13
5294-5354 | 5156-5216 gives 1.13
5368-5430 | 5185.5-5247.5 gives 1.11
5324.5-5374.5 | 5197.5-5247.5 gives 1.10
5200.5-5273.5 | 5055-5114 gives 1.03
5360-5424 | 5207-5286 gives 1.11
